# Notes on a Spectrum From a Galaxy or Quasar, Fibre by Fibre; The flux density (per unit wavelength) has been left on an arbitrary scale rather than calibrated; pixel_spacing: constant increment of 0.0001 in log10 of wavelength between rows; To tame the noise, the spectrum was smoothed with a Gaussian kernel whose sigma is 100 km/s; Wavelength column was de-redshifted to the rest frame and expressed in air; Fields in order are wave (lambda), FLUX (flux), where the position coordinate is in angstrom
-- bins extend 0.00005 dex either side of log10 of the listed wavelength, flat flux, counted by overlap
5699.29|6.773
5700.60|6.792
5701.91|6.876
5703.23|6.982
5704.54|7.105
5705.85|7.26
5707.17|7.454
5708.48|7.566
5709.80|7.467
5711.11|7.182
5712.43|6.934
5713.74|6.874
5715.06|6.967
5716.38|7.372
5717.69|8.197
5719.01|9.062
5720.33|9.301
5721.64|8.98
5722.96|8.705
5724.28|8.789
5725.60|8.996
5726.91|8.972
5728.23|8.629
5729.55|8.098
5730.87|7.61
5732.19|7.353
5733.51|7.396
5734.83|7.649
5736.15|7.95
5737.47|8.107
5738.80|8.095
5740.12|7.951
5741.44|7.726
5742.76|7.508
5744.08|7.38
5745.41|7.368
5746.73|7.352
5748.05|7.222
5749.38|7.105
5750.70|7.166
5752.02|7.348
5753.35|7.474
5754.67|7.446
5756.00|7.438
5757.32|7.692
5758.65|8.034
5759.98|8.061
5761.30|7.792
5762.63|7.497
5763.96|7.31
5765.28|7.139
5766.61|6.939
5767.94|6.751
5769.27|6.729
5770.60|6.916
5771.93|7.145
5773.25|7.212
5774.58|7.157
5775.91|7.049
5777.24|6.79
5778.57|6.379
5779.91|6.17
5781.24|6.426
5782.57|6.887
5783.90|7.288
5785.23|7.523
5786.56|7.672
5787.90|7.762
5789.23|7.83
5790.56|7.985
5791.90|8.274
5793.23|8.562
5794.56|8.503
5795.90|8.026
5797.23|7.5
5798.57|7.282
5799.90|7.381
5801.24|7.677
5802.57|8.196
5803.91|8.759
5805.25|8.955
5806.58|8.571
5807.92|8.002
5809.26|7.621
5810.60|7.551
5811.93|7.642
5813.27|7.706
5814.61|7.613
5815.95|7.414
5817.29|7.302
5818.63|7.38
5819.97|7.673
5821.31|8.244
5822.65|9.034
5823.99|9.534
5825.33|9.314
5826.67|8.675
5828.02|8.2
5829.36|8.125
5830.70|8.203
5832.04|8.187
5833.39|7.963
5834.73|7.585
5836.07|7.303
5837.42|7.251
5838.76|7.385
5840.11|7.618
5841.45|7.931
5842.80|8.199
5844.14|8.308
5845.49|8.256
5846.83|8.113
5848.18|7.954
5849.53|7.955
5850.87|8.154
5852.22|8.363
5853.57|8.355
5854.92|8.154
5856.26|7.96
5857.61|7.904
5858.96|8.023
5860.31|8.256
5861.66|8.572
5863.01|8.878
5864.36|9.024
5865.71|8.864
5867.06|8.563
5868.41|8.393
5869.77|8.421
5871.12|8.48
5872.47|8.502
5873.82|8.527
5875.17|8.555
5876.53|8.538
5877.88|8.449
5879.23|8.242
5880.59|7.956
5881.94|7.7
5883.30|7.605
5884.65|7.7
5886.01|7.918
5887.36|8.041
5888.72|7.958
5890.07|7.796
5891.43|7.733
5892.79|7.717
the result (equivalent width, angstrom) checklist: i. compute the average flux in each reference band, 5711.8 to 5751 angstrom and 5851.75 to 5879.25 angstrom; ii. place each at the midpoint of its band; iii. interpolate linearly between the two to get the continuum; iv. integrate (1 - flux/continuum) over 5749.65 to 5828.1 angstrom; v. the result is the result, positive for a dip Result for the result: 4.7 angstrom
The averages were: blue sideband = 7.9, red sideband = 8.44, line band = 7.65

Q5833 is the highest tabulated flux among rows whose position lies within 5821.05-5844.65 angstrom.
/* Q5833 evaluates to 9.534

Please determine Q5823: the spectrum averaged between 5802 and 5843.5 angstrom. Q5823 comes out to 8.04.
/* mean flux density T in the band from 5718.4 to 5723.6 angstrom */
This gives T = 9.02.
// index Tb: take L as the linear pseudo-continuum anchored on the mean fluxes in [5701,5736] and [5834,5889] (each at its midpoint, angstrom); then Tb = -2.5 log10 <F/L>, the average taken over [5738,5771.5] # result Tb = 0.070 mag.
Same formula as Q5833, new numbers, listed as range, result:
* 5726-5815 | 8.972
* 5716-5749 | 9.301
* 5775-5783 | 7.049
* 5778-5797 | 8.562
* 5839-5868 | 9.024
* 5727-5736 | 8.629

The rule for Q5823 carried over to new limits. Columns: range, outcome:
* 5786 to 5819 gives 7.89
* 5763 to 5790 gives 7.06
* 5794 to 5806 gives 8.03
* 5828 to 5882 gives 8.19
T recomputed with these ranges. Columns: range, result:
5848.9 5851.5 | 8.08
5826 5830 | 8.32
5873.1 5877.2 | 8.54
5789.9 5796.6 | 8.27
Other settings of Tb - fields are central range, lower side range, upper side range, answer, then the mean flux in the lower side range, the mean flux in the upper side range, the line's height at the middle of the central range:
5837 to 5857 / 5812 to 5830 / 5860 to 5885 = 0.035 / 8.15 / 8.39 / 8.27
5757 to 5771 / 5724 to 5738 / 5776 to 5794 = 0.044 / 8.13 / 7.35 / 7.65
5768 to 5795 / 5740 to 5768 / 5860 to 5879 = 0.062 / 7.45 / 8.57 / 7.71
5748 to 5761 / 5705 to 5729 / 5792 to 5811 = 0.073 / 8.03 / 8.06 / 8.04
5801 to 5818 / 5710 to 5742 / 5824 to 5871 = 0.030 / 8.03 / 8.21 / 8.15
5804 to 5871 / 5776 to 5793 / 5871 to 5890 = -0.054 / 7.27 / 8.14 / 7.75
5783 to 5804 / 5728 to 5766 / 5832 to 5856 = -0.012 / 7.6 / 7.94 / 7.77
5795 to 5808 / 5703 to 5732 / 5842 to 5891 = 0.008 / 7.94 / 8.24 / 8.11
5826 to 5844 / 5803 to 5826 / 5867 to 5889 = 0.034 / 8.14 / 8.2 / 8.16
